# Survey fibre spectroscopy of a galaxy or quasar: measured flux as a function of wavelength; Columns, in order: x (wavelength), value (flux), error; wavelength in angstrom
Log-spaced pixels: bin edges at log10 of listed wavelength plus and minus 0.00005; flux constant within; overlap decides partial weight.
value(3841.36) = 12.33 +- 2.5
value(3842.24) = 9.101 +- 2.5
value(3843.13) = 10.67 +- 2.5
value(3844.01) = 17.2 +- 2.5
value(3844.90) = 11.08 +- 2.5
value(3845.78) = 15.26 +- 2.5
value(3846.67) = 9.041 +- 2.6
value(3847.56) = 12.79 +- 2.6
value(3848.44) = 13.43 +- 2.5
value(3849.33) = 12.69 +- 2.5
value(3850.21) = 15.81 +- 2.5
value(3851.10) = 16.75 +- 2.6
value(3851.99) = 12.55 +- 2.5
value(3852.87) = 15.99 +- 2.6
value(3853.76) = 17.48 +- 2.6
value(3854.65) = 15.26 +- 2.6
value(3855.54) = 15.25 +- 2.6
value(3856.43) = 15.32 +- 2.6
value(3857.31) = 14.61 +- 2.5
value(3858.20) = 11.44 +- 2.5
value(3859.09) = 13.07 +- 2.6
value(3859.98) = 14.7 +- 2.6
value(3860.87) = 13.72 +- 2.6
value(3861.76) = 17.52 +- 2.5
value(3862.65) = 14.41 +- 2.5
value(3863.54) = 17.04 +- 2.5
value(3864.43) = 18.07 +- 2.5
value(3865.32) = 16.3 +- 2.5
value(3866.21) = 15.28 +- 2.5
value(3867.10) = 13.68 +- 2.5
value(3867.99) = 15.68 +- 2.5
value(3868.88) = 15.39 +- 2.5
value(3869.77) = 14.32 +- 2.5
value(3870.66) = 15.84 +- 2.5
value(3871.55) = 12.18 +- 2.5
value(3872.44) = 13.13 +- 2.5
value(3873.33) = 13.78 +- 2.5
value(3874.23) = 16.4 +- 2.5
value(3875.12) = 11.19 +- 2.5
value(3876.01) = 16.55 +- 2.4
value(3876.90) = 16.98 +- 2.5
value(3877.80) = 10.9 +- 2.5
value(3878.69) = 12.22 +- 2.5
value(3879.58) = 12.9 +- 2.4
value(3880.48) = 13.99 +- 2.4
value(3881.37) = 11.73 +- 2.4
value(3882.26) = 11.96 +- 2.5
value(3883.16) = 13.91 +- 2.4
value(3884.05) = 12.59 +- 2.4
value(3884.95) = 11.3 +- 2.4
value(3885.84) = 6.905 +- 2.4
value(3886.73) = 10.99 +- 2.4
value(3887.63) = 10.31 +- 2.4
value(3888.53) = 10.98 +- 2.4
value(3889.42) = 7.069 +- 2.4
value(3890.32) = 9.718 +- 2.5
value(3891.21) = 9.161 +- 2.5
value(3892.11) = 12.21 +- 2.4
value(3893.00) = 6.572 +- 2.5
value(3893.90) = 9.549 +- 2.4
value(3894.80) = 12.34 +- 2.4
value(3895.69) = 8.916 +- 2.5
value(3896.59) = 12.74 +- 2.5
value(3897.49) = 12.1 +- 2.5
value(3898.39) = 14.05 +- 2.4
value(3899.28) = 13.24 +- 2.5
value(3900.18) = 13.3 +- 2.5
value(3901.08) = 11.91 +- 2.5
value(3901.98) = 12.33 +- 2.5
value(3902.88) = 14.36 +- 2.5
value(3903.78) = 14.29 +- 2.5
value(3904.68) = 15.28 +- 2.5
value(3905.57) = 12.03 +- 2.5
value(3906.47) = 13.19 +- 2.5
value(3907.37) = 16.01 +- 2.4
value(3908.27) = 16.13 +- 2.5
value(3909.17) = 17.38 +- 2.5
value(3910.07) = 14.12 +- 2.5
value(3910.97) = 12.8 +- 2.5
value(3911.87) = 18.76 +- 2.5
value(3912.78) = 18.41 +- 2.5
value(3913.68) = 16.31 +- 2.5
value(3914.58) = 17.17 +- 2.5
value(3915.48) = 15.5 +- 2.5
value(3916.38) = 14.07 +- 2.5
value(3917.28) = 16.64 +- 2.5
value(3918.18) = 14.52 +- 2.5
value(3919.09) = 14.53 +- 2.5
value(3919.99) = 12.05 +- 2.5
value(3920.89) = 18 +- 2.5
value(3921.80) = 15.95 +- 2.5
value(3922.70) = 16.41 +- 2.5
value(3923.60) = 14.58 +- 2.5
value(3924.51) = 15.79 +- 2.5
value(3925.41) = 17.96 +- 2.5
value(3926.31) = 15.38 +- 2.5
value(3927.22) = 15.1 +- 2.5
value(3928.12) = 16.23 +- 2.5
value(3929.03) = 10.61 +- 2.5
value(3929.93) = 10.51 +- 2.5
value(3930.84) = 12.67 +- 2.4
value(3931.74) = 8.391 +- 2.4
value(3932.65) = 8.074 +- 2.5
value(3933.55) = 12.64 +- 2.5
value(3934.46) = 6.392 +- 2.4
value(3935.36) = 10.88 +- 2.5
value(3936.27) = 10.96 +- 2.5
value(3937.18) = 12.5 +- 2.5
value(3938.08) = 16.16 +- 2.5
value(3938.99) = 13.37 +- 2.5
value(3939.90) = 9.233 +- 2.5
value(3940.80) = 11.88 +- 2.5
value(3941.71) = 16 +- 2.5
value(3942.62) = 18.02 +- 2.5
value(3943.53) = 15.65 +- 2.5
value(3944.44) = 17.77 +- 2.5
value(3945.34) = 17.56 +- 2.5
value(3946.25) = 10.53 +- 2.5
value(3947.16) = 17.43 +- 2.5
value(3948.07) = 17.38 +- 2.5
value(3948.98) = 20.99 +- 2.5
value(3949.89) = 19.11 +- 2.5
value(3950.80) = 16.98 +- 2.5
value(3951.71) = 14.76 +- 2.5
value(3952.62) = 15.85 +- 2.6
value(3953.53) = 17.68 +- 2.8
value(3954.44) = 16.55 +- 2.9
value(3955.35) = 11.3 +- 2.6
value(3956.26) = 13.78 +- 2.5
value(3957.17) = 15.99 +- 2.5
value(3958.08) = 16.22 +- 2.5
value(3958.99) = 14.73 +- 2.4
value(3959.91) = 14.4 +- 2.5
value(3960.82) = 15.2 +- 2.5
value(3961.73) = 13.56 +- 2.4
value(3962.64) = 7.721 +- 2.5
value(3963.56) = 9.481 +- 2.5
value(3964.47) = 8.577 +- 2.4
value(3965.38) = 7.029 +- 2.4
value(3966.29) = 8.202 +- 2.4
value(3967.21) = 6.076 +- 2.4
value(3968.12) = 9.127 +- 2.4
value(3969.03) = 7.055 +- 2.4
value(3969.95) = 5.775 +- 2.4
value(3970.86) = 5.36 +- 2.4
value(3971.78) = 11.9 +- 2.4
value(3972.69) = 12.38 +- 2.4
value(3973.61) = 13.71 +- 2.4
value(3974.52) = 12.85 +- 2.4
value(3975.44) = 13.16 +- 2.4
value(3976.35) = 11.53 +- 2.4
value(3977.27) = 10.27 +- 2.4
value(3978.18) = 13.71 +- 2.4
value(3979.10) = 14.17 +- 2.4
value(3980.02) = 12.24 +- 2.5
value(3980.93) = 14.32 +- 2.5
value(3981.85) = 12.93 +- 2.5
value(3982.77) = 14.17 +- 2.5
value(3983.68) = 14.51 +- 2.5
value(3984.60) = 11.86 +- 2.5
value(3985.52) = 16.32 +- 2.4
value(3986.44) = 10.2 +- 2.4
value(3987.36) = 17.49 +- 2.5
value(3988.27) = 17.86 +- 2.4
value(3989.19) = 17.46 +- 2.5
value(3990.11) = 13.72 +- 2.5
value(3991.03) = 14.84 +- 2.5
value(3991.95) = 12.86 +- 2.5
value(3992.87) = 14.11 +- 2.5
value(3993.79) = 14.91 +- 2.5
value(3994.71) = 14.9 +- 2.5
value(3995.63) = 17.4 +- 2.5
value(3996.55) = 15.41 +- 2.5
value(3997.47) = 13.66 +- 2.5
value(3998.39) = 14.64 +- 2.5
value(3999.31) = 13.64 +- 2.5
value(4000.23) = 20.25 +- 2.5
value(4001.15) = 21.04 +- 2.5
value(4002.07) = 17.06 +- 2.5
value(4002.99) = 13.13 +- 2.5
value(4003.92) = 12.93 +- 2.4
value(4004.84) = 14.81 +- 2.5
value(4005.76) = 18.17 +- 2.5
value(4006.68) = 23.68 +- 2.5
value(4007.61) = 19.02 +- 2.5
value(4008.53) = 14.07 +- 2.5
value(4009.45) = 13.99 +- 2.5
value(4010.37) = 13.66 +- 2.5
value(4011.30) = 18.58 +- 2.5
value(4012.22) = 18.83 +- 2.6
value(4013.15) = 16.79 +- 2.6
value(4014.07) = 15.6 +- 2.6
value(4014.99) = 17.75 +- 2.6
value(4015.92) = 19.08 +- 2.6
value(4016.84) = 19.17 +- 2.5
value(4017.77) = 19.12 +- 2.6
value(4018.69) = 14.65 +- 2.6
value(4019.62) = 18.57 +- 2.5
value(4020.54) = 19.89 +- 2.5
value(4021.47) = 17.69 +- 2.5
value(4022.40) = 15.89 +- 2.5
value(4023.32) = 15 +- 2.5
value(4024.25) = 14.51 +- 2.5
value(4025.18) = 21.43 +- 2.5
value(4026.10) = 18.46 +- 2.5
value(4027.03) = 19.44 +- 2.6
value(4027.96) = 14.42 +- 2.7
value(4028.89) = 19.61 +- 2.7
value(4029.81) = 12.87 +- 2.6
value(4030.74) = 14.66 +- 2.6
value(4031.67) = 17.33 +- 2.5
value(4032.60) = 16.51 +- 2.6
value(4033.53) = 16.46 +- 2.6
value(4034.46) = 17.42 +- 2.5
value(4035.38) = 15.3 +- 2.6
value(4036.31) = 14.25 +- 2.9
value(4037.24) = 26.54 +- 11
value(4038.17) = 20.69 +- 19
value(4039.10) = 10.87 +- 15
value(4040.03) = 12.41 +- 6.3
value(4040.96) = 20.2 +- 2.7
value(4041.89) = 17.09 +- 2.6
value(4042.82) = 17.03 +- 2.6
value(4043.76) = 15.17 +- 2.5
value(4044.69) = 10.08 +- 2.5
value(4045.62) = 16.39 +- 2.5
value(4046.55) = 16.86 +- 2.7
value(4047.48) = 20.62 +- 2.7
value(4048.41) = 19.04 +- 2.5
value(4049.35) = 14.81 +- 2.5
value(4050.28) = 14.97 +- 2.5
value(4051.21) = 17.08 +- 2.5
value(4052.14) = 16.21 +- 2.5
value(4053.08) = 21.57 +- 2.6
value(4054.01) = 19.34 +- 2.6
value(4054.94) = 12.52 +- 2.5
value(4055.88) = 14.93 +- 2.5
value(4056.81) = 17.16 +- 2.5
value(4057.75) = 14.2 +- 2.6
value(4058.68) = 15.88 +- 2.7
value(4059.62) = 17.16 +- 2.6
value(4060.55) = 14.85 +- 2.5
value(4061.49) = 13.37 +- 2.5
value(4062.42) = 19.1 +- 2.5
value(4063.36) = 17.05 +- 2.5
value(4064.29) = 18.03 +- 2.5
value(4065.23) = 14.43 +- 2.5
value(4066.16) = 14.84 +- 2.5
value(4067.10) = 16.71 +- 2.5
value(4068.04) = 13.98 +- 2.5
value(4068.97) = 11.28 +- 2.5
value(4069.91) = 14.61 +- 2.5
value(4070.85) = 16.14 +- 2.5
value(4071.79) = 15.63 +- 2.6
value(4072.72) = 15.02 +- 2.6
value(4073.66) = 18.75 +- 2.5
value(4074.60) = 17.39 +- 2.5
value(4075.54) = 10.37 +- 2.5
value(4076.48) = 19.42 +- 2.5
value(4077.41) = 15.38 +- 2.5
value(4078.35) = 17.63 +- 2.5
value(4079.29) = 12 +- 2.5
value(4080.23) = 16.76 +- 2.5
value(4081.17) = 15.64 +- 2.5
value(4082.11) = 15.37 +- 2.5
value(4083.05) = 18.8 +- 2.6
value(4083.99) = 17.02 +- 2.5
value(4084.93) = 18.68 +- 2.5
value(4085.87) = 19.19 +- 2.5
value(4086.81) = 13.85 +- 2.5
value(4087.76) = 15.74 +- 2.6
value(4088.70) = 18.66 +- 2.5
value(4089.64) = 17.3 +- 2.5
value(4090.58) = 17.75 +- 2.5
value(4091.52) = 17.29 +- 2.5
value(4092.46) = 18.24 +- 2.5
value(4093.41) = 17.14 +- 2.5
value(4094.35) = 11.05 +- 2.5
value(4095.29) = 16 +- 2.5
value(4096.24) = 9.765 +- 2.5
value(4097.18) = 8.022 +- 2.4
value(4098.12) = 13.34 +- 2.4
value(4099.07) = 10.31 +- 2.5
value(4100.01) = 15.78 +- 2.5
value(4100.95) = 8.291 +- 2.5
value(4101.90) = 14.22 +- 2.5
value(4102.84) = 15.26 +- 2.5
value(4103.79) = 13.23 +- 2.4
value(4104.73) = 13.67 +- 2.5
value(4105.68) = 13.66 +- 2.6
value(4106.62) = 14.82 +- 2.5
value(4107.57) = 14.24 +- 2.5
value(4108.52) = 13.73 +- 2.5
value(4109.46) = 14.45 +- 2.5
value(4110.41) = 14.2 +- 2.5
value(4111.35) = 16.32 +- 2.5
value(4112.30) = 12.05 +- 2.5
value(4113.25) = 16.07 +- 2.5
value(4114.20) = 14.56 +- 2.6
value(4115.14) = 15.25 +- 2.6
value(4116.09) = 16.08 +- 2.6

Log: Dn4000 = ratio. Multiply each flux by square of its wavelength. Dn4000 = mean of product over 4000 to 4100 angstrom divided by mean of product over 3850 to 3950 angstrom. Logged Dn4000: 1.3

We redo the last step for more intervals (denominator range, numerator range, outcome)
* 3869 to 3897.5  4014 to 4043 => 1.55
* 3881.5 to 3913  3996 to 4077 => 1.42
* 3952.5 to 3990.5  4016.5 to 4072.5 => 1.37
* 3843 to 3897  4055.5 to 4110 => 1.28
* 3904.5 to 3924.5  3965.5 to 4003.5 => 0.89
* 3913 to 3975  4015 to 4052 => 1.32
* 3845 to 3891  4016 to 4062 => 1.34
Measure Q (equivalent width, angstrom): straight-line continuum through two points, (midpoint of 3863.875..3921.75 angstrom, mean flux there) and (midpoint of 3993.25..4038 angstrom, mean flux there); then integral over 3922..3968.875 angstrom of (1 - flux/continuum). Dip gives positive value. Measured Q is 4.6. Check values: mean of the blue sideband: 13.5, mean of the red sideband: 16.9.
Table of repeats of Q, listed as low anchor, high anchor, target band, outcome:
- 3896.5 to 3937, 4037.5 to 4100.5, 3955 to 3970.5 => 3.99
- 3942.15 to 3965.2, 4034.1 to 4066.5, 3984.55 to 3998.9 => 0.60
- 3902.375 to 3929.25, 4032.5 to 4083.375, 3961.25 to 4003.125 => 7.63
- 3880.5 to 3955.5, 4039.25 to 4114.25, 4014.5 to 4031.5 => -2.86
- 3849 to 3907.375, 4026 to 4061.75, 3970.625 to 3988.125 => 2.62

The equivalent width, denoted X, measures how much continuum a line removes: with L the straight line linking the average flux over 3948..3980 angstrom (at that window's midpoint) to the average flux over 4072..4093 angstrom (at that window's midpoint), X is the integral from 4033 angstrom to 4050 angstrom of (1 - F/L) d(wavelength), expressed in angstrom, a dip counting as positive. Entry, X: -1.7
